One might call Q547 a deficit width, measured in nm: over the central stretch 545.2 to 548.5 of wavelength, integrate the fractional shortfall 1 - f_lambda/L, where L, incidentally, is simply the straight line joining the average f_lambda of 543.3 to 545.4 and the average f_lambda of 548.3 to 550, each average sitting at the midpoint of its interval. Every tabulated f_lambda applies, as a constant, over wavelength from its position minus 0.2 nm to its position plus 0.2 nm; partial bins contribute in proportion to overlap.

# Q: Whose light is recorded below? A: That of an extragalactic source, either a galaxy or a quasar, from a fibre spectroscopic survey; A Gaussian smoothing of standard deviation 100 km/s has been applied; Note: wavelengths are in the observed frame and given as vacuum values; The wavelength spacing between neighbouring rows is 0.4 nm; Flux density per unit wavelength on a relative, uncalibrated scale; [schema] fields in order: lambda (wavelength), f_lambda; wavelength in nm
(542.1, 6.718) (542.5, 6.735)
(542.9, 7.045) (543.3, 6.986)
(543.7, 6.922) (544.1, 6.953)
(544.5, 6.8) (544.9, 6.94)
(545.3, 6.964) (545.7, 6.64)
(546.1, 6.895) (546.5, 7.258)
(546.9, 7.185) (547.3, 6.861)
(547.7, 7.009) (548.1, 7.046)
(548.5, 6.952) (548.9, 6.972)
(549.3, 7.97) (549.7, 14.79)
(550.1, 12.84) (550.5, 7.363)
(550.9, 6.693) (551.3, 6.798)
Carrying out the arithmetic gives 0.48 nm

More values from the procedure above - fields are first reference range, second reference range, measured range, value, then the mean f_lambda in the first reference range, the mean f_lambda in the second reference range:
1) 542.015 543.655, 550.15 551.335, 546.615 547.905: 0.06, 6.89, 7.72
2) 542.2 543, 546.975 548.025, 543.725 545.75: 0.01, 6.85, 6.98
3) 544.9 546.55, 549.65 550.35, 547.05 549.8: 0.74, 6.91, 13.1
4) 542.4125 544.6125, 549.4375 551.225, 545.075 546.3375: 0.17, 6.92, 10.1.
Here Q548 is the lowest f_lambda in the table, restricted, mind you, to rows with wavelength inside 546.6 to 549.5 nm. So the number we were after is 6.861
